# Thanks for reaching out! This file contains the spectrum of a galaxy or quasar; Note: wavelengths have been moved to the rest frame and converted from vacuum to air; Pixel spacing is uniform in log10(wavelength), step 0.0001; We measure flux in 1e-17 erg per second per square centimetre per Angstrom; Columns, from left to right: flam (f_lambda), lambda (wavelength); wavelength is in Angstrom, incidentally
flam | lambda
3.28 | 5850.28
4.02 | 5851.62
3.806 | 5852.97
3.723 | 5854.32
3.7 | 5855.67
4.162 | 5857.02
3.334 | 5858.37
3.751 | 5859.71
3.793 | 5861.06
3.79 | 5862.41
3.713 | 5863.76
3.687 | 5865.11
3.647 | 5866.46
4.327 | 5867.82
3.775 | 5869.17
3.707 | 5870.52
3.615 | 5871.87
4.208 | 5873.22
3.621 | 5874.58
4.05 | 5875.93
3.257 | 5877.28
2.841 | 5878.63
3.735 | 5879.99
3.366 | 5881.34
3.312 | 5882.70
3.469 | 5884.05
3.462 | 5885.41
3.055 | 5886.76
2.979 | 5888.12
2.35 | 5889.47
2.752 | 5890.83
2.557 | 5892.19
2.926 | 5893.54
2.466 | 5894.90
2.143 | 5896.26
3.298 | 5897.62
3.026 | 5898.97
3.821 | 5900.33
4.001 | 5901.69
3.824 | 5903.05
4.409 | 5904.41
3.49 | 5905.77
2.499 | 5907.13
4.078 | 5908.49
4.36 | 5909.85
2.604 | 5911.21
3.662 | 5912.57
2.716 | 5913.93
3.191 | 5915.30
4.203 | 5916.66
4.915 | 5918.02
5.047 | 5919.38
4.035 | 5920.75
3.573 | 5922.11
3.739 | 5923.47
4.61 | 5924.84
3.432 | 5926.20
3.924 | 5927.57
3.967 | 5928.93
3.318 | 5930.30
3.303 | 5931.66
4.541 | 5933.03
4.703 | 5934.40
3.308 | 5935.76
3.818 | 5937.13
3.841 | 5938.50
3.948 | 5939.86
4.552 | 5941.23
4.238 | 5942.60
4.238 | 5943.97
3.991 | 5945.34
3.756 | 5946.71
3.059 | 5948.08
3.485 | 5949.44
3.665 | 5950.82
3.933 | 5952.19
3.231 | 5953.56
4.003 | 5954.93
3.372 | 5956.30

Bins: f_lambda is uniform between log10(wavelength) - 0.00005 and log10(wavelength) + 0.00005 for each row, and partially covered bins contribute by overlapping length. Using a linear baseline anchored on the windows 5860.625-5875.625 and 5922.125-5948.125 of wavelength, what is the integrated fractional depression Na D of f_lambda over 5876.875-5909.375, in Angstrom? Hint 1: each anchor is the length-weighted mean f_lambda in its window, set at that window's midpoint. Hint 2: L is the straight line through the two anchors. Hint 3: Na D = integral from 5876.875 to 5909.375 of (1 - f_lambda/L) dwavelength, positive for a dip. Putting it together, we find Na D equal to 5.34 Angstrom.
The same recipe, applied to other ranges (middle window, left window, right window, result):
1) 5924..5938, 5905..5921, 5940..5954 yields -0.40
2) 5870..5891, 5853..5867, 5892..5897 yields -2.42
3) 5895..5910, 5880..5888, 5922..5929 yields 0.51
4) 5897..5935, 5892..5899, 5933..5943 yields -4.89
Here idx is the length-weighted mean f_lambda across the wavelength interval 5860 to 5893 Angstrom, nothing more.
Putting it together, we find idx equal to 3.46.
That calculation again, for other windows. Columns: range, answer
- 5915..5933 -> 3.98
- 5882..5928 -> 3.47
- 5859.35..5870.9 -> 3.8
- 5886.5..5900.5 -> 2.81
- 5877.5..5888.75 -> 3.28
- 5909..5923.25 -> 3.83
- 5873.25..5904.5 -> 3.25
